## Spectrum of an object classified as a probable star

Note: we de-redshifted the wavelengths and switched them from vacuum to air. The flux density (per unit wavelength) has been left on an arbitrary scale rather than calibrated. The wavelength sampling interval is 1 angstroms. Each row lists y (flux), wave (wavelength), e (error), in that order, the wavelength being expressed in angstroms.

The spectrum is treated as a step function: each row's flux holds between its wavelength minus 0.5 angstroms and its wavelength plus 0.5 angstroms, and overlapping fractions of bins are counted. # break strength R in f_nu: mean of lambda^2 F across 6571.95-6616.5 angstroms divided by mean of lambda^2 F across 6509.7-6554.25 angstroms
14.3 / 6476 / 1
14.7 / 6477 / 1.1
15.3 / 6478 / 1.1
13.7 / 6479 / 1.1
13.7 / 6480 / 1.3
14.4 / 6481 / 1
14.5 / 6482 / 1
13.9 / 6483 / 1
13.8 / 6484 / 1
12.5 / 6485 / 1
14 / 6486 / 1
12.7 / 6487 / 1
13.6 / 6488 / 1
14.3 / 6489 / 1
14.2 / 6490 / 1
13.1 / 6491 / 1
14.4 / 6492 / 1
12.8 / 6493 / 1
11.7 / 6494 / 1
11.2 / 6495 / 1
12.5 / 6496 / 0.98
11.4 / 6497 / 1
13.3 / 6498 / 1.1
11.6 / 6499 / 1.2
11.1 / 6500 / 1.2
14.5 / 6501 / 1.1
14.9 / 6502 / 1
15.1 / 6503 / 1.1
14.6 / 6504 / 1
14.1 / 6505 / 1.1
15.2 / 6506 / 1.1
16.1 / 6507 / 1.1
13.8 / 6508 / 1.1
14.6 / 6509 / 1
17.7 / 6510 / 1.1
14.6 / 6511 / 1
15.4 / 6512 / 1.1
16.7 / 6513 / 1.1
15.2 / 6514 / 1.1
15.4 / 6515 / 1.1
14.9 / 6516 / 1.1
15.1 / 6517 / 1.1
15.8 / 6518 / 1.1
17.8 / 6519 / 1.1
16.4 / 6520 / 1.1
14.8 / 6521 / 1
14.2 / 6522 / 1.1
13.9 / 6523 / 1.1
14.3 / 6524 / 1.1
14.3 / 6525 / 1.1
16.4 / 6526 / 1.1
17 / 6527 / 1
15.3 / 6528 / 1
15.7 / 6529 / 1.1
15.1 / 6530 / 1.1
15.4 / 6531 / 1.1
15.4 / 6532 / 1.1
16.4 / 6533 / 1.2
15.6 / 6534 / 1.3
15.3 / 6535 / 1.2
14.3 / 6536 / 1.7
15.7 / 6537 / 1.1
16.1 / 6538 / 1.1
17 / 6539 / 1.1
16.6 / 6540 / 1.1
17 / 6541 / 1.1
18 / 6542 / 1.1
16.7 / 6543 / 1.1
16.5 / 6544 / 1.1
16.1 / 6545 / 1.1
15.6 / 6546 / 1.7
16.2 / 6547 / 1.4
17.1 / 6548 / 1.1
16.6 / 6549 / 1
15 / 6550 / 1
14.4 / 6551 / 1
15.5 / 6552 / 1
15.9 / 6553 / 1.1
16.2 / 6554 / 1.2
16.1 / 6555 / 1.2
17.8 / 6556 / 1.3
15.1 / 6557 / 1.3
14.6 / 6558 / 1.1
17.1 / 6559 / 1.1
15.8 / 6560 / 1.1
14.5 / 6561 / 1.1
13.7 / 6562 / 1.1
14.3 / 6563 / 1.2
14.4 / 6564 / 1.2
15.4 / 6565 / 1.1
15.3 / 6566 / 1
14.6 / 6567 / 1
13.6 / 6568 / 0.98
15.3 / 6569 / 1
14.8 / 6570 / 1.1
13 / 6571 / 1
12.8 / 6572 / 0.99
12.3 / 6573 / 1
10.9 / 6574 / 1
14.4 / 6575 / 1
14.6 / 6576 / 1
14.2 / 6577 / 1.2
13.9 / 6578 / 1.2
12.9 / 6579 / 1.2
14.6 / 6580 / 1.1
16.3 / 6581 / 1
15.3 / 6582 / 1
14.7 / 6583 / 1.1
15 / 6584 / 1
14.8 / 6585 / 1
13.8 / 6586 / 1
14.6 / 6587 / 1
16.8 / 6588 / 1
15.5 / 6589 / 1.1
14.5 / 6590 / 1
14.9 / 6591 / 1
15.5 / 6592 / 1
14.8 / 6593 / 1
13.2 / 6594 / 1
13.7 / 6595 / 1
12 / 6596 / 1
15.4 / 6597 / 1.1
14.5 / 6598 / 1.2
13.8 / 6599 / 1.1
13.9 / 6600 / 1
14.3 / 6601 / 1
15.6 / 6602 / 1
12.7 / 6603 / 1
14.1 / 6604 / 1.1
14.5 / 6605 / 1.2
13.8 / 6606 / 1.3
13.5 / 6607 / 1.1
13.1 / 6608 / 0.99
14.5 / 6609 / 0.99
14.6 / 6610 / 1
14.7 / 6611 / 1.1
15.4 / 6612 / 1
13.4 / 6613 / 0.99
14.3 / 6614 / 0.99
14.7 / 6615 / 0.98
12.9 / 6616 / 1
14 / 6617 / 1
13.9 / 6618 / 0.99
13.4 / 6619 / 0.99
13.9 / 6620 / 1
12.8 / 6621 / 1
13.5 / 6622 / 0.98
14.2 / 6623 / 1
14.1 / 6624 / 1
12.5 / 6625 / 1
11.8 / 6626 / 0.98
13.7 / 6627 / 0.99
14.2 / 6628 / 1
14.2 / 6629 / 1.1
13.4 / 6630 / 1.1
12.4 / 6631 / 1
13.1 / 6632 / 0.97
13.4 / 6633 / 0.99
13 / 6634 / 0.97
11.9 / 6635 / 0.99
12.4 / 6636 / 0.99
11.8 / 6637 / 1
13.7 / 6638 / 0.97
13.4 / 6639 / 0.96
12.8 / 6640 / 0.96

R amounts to 0.92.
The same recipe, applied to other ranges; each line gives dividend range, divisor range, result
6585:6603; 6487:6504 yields 1.14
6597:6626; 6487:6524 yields 1.01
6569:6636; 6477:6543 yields 0.97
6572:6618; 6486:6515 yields 1.05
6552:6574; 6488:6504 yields 1.15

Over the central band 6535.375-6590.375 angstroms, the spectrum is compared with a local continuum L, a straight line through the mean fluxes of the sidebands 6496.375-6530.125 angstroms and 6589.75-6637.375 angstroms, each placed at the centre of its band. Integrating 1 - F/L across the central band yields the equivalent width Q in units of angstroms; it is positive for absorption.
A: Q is -3.2 angstroms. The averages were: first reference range 14.9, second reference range 13.7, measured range 15.2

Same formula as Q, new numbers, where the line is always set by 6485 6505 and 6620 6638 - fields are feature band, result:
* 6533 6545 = -2.8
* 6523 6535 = -2.1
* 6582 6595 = -1.6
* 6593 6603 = -0.7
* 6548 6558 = -2.0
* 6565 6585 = -1.6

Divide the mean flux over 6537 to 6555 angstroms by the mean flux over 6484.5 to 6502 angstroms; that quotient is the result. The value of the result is 1.26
